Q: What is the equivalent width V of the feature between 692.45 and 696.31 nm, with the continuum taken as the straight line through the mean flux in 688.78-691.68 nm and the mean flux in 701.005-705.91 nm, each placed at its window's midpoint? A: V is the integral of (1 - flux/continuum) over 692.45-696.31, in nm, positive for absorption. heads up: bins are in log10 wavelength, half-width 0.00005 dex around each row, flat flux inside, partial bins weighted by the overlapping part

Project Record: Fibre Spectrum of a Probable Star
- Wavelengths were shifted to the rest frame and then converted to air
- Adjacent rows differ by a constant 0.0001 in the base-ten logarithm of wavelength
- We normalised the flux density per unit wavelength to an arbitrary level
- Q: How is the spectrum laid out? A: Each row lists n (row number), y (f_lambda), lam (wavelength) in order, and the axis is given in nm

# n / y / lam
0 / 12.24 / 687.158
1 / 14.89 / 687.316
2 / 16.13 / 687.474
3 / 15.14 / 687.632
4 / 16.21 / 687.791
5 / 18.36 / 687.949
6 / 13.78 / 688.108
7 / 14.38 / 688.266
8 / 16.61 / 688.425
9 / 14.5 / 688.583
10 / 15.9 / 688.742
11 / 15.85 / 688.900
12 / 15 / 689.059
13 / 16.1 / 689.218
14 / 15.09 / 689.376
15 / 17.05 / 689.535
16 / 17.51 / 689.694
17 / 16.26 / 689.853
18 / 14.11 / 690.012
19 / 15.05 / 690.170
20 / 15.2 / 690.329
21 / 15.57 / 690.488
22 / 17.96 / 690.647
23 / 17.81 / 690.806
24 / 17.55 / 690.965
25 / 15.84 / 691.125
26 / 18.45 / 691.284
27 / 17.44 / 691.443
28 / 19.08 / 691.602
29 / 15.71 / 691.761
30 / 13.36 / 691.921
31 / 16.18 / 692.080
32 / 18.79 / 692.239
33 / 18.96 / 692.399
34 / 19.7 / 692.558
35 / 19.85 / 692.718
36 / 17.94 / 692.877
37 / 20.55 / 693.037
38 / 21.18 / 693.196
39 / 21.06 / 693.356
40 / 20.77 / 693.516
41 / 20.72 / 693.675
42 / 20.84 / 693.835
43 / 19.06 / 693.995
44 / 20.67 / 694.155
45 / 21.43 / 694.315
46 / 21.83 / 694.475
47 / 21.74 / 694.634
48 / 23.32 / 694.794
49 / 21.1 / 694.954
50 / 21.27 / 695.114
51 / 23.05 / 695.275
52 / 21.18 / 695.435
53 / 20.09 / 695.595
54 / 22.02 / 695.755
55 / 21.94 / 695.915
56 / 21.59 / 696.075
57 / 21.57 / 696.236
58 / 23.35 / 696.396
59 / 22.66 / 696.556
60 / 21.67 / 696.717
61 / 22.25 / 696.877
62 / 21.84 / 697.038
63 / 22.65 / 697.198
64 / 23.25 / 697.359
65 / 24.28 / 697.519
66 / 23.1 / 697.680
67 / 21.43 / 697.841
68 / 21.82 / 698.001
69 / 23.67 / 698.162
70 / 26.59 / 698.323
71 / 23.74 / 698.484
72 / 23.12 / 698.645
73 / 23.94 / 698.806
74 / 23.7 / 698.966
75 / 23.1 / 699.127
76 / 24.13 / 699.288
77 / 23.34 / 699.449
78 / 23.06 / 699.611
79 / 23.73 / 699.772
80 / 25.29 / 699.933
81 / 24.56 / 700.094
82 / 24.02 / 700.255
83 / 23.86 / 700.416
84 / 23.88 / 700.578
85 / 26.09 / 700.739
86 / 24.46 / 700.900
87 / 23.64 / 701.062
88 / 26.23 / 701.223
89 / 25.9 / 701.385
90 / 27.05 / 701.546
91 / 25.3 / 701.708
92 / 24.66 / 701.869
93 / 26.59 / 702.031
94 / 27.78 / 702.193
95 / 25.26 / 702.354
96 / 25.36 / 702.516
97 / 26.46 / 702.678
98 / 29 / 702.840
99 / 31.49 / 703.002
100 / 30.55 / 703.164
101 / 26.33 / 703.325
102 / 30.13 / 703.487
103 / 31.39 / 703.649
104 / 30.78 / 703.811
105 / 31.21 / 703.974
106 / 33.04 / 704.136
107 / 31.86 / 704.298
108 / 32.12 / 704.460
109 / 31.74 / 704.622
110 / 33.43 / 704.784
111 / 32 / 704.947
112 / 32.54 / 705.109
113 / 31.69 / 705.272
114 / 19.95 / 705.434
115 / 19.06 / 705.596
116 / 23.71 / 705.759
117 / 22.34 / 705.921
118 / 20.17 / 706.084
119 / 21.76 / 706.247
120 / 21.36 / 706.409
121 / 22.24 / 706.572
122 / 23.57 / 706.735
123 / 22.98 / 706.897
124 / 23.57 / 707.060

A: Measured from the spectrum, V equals -0.167 nm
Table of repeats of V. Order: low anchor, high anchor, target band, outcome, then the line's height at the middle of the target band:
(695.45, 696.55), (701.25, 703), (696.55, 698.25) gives 0.020 nm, 22.9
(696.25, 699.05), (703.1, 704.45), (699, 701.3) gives 0.174 nm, 26.2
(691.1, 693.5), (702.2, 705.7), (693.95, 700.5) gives 0.062 nm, 23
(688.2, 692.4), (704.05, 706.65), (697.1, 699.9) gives -0.183 nm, 22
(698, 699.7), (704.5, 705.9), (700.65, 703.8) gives -0.139 nm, 25.9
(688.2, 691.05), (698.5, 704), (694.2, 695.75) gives -0.083 nm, 20.6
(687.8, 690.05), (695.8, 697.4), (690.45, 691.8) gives 0.021 nm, 17.6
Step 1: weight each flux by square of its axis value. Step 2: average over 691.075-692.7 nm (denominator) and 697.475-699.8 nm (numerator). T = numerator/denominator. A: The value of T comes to 1.37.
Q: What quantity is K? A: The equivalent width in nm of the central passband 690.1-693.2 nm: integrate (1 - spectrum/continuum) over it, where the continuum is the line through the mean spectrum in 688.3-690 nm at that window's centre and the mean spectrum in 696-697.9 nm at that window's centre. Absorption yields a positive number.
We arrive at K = 0.08 nm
